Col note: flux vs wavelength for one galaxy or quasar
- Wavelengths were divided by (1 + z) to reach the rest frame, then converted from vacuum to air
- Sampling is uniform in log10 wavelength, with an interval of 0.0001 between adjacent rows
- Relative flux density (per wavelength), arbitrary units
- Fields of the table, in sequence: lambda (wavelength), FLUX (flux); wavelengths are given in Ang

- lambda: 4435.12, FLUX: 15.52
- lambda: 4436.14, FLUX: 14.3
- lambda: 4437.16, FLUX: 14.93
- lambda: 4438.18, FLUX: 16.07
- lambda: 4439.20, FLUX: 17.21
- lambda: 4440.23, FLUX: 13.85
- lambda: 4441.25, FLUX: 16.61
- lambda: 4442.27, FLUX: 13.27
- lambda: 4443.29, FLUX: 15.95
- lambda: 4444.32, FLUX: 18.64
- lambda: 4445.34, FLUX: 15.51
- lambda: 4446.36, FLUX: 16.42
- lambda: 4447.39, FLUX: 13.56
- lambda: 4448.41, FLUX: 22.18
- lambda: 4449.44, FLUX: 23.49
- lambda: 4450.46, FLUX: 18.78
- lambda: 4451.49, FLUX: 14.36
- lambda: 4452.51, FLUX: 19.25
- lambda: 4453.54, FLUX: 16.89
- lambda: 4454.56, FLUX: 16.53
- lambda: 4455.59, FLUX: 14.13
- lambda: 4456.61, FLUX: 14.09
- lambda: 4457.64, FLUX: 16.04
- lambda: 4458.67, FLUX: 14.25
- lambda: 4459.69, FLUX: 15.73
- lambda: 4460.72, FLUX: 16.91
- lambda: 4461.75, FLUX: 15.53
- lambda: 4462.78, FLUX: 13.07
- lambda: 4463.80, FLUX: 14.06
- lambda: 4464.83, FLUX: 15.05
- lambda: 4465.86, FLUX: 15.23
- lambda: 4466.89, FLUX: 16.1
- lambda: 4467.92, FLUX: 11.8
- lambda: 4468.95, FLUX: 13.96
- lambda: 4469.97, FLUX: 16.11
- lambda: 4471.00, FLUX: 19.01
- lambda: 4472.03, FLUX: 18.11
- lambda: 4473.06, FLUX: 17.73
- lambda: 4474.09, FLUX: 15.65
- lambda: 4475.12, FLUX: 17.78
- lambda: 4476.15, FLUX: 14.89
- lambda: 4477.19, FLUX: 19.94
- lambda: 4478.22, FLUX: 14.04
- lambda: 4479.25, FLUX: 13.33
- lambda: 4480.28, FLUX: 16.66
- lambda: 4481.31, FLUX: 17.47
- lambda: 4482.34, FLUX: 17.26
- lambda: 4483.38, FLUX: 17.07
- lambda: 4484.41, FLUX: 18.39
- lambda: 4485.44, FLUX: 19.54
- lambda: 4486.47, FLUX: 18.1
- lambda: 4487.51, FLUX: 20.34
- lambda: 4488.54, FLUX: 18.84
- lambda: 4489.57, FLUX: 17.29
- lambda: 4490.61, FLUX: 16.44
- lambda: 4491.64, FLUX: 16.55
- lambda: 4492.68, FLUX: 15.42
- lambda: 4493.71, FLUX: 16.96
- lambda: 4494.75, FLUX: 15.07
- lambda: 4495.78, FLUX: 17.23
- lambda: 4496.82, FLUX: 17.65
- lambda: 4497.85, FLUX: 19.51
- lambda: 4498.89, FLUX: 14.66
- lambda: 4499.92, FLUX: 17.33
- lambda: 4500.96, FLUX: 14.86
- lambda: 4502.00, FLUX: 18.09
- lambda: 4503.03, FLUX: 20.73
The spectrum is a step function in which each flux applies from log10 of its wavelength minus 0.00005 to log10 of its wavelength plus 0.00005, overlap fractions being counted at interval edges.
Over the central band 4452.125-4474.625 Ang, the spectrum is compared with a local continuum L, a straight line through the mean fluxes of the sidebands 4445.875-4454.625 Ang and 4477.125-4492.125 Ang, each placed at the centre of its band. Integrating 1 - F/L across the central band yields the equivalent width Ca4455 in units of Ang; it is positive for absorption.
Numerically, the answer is 2.64 Ang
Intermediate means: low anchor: 18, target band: 15.7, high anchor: 17.4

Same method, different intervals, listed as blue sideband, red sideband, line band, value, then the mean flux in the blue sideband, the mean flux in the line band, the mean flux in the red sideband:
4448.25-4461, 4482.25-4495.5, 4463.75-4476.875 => 1.0 Ang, 17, 15.9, 17.5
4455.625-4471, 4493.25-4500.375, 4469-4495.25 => -1.7 Ang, 15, 17.1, 16.9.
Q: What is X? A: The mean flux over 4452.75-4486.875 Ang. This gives 16.1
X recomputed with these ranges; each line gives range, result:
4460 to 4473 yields 15.5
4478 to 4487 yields 17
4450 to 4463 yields 15.9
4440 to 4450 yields 17.1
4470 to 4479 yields 17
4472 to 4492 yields 17.3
